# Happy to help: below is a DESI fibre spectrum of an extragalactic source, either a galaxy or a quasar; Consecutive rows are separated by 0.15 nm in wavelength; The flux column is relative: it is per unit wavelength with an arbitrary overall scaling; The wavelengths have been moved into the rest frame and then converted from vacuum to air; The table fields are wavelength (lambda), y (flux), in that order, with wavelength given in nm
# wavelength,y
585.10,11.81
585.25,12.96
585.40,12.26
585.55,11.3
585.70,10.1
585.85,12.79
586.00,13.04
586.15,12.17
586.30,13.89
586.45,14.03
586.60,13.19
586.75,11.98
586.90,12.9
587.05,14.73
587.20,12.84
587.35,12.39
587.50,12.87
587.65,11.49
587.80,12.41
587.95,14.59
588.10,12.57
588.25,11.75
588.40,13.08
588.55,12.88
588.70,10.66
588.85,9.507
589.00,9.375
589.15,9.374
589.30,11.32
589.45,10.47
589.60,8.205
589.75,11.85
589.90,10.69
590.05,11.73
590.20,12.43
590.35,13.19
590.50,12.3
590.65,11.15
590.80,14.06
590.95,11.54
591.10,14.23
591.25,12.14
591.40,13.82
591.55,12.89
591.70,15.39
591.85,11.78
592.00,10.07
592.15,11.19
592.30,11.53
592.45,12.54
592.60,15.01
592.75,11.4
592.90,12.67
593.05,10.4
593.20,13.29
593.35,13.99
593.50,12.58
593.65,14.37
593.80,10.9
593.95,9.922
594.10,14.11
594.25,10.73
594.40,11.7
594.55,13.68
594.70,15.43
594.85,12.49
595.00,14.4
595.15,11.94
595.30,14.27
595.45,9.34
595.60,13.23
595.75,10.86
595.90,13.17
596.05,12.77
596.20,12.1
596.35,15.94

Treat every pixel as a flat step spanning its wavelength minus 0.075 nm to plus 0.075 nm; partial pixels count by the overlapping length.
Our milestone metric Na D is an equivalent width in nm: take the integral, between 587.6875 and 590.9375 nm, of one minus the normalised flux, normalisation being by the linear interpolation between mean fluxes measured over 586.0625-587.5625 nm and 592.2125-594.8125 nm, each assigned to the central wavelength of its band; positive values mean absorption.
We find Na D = 0.331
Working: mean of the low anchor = 13.1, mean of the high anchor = 12.6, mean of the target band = 11.6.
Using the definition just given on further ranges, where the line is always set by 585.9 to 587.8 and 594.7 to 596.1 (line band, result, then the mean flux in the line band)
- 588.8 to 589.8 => 0.22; 9.98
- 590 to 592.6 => 0.05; 12.5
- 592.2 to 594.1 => 0.04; 12.4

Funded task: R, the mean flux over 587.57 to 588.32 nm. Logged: 12.6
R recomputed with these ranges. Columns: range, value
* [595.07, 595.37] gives 13.1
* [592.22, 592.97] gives 12.6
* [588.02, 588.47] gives 12.5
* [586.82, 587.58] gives 13.1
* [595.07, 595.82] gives 12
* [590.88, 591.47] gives 12.9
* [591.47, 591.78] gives 14.1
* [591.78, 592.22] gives 11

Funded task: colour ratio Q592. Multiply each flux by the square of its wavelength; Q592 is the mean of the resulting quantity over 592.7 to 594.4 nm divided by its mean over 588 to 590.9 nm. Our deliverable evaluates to 1.08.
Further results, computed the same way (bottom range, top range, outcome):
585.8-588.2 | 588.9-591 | 0.87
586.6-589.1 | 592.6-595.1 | 1.06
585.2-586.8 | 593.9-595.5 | 1.04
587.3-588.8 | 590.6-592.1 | 1.03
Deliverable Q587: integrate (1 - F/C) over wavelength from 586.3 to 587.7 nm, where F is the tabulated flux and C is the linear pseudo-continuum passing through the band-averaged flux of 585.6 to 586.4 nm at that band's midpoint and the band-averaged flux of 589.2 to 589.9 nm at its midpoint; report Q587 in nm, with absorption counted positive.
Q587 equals -0.14 nm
